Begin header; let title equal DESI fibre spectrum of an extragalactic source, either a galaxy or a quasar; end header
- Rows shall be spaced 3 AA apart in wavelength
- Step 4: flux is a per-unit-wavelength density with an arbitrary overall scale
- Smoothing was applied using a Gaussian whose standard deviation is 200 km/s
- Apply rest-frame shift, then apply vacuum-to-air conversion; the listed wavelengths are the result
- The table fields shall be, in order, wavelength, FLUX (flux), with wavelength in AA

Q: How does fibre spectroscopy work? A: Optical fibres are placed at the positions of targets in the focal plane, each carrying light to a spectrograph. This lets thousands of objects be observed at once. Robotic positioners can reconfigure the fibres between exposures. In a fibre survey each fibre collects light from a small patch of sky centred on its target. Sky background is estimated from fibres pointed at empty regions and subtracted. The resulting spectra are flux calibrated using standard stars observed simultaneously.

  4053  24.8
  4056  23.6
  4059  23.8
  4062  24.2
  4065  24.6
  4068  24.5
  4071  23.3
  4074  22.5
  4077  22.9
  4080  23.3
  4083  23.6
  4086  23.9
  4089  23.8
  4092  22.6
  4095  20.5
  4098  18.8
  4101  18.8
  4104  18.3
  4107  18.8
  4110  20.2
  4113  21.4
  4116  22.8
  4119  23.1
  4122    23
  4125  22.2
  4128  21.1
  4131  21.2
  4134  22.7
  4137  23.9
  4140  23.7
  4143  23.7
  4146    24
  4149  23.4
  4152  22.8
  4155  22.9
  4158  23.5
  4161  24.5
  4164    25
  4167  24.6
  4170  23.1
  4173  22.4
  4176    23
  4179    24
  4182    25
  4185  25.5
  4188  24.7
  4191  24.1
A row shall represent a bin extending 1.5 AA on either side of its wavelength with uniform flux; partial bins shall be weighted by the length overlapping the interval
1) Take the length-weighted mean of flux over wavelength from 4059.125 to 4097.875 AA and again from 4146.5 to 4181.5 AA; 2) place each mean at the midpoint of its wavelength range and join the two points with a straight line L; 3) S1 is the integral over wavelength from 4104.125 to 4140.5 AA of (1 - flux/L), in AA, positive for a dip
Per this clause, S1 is 2.45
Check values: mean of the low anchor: 23.2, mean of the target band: 21.8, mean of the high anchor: 23.6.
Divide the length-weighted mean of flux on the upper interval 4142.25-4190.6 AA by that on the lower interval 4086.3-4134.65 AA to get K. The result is 1.1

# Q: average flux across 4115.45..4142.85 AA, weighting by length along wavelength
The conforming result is 22.7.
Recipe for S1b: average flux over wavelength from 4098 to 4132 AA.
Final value 20.9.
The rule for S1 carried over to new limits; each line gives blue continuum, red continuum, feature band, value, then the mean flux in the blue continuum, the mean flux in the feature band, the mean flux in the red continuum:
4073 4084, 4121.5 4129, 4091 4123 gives 2.49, 23.1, 20.7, 22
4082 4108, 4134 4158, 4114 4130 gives -0.06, 21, 22.4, 23.4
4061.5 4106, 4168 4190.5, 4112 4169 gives 0.37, 22.3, 23.1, 24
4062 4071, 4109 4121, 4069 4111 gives 2.95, 24.3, 21.6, 22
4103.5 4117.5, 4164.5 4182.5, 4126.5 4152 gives -1.19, 20.4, 23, 23.7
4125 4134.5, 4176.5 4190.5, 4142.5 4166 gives -0.76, 21.6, 23.7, 24.6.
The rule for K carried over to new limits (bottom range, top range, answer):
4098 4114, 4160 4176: 1.23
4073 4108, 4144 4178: 1.10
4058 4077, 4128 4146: 0.97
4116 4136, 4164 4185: 1.07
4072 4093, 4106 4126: 0.93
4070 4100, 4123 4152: 1.02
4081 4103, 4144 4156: 1.08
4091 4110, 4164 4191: 1.23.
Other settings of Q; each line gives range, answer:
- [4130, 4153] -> 23.2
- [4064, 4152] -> 22.3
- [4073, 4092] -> 23.3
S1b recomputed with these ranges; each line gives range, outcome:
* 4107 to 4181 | 22.9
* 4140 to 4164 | 23.6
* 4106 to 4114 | 20.1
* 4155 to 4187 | 24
